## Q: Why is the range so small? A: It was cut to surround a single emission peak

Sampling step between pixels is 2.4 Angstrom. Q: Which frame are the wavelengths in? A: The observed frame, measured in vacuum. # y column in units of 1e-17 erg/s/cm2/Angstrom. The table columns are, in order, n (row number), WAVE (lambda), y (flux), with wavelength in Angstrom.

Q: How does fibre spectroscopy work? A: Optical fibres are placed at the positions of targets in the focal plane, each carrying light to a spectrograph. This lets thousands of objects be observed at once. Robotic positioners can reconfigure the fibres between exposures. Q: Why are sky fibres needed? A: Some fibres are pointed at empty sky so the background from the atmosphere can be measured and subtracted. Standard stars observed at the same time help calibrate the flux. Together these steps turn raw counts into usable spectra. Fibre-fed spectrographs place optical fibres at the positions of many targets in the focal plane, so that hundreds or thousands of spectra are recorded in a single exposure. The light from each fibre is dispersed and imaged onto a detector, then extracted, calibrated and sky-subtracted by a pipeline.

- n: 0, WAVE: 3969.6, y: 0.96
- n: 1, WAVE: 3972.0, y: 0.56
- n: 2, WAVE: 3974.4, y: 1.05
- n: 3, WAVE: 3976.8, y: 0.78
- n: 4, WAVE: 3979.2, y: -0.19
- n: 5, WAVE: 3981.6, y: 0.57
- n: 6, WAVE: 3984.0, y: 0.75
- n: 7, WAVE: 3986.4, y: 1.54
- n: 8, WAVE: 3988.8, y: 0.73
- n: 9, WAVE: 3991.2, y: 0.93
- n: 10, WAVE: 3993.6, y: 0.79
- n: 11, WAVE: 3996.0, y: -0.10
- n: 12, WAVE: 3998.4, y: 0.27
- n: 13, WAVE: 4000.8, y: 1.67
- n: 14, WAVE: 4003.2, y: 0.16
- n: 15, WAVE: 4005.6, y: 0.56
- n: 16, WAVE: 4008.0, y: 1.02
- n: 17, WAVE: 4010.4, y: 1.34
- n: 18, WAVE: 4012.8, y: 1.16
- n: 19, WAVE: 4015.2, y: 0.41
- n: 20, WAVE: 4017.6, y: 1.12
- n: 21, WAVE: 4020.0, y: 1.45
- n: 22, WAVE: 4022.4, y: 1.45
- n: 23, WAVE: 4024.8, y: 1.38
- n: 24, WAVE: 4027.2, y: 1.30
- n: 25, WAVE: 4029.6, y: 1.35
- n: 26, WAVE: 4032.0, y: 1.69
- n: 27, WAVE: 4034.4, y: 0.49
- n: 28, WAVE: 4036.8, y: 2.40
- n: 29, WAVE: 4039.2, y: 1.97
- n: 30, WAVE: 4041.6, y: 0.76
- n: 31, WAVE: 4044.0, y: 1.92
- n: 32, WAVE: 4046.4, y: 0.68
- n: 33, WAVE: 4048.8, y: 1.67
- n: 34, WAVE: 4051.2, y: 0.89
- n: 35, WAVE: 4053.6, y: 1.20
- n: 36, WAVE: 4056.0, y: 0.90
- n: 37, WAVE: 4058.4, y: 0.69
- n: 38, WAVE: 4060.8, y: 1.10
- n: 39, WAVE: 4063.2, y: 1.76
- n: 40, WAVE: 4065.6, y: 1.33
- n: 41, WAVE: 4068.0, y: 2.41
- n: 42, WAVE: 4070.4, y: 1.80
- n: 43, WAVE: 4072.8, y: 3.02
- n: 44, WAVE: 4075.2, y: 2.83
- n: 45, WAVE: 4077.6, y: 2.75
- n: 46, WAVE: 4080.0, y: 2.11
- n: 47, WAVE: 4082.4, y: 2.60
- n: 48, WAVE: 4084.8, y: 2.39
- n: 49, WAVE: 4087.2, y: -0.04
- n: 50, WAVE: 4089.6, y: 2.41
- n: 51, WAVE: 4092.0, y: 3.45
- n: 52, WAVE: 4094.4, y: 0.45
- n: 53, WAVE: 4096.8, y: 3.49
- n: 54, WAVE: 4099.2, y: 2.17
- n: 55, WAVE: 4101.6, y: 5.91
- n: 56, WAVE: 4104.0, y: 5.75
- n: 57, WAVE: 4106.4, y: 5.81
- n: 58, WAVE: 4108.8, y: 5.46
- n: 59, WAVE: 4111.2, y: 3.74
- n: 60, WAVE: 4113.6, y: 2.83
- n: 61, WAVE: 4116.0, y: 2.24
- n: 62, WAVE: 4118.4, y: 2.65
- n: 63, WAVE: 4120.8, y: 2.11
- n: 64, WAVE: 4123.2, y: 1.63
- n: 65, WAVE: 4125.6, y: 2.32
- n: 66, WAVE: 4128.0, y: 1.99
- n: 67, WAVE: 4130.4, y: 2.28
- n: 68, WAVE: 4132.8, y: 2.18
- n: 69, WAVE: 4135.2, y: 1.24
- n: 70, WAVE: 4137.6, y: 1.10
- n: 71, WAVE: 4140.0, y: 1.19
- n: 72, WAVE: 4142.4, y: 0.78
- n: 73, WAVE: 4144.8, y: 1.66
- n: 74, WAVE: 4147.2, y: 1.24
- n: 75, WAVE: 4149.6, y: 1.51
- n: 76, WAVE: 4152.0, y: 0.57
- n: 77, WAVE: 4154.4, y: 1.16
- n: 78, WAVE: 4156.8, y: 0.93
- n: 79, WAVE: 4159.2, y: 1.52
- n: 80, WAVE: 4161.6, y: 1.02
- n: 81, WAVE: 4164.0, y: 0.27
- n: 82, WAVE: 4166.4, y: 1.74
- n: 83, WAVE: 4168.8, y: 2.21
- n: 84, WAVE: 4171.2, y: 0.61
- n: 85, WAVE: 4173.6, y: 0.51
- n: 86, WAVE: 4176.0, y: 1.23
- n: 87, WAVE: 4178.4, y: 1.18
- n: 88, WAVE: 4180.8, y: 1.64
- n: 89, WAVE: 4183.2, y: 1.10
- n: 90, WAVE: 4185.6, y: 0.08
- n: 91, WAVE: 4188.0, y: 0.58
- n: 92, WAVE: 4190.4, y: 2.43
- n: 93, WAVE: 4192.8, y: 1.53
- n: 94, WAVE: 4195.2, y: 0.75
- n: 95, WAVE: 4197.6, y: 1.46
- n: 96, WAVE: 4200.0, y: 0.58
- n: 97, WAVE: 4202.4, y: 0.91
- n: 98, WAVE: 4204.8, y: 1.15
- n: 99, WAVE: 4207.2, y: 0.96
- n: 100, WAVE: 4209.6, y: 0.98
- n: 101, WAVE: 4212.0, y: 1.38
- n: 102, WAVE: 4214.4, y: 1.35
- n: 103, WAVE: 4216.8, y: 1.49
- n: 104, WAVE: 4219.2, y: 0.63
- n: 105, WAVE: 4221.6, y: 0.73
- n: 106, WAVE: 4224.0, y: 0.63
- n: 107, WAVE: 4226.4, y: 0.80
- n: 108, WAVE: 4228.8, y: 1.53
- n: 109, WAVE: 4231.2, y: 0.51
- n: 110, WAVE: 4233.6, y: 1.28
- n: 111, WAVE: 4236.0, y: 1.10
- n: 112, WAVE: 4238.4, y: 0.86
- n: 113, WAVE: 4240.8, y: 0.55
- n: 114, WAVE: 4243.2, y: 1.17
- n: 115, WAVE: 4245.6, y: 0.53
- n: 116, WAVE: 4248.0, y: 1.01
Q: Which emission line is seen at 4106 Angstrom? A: Lyman alpha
